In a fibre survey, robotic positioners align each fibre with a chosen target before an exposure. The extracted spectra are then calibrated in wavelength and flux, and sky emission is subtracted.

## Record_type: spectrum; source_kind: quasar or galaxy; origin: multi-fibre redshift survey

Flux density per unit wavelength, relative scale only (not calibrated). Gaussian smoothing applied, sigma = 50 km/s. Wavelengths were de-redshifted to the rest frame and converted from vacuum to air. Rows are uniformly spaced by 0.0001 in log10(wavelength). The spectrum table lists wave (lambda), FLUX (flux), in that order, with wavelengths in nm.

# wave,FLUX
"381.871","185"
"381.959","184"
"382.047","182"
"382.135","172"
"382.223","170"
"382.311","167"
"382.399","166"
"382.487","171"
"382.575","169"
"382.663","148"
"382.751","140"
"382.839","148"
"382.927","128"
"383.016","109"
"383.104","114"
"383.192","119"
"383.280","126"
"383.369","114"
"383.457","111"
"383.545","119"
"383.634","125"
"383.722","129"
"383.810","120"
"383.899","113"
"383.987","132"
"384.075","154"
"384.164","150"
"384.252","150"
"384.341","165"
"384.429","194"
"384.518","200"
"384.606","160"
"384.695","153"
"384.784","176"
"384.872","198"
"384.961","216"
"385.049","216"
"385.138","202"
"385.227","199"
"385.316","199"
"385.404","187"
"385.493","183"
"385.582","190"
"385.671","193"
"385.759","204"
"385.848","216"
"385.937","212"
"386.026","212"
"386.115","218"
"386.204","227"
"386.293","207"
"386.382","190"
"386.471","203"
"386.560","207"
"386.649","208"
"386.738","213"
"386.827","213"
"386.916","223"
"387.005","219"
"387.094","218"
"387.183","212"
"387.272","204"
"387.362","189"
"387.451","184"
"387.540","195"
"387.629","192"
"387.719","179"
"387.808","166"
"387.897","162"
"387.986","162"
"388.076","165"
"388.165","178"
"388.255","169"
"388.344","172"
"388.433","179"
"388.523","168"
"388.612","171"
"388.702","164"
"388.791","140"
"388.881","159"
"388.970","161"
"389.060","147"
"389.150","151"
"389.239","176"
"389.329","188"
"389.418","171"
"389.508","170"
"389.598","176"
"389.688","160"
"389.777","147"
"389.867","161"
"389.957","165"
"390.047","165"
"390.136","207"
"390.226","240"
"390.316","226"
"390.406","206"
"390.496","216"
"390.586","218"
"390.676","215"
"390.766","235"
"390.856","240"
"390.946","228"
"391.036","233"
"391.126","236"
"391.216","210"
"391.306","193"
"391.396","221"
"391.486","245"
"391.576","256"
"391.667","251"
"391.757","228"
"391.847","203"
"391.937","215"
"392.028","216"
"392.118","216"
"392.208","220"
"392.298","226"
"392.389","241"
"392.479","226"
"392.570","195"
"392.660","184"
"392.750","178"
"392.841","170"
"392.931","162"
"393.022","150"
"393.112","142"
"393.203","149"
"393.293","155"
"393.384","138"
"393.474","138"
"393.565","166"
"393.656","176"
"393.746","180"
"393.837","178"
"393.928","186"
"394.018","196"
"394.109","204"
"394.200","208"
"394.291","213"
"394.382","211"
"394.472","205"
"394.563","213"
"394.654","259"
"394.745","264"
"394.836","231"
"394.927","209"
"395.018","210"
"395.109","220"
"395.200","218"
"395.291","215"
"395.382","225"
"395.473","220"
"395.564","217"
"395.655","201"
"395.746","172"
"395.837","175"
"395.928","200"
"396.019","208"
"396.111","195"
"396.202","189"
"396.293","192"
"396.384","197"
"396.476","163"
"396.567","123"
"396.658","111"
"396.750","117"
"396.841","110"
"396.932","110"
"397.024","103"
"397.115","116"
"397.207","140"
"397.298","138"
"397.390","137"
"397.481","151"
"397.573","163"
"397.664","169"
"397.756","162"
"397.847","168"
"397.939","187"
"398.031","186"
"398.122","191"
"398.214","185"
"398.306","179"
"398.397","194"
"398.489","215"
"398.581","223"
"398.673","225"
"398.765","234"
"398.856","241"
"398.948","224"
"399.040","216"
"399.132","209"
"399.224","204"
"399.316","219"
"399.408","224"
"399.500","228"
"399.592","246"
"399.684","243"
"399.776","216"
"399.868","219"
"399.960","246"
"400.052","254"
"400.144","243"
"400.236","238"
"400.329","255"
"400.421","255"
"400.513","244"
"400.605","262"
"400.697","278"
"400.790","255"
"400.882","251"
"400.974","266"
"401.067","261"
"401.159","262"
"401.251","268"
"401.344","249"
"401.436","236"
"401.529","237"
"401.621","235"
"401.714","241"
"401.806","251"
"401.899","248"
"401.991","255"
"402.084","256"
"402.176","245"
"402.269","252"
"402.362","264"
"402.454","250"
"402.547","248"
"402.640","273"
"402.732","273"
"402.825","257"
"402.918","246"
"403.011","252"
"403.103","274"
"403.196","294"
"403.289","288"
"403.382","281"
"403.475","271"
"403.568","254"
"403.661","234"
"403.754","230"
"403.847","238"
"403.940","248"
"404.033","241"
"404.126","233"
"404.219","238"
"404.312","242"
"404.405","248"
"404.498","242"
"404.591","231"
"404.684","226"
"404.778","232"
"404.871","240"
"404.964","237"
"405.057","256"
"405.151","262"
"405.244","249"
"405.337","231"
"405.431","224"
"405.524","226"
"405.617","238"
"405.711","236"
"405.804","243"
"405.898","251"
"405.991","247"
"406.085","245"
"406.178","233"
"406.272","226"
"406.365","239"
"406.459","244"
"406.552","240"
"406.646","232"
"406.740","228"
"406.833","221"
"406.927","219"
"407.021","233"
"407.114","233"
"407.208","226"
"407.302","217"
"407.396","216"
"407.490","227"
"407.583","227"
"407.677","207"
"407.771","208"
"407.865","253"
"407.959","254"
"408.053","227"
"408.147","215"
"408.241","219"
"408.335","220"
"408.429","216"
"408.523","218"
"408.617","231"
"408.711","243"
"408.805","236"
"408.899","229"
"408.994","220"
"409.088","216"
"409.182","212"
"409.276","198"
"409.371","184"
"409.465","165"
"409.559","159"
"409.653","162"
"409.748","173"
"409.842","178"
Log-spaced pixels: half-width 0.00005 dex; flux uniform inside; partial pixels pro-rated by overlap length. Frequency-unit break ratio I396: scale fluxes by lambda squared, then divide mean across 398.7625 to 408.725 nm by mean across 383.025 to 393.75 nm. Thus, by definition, 1.41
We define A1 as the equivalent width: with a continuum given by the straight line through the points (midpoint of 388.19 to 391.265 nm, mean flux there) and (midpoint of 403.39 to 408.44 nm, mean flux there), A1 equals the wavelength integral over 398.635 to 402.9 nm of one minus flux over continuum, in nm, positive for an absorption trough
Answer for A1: -0.48 nm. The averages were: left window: 187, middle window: 245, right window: 235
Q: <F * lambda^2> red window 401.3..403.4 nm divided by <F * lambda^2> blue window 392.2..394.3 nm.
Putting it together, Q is 1.48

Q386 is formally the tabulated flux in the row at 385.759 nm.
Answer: 204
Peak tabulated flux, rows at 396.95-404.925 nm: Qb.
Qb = 294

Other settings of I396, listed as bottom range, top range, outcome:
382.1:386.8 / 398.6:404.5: 1.58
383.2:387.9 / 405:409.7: 1.38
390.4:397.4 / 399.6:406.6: 1.34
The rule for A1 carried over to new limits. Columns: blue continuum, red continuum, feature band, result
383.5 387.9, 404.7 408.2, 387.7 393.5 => 0.234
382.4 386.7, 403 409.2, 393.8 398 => 0.447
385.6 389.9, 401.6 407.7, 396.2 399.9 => 0.657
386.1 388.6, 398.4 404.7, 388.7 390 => 0.247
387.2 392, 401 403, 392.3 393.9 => 0.268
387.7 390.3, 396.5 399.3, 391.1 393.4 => -0.415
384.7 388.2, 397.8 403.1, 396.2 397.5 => 0.510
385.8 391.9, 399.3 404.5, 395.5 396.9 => 0.341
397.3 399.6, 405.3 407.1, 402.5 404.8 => -0.309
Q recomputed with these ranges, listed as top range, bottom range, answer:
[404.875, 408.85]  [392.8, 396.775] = 1.31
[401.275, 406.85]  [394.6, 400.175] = 1.31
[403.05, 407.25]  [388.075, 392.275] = 1.33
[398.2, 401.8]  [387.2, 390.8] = 1.39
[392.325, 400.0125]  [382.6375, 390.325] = 1.14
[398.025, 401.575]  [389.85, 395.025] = 1.19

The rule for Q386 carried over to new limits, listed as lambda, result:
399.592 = 246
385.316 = 199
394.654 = 259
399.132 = 209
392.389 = 241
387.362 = 189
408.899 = 229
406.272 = 226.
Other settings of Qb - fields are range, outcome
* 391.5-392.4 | 256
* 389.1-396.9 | 264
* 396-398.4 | 208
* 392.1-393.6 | 241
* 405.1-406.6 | 262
